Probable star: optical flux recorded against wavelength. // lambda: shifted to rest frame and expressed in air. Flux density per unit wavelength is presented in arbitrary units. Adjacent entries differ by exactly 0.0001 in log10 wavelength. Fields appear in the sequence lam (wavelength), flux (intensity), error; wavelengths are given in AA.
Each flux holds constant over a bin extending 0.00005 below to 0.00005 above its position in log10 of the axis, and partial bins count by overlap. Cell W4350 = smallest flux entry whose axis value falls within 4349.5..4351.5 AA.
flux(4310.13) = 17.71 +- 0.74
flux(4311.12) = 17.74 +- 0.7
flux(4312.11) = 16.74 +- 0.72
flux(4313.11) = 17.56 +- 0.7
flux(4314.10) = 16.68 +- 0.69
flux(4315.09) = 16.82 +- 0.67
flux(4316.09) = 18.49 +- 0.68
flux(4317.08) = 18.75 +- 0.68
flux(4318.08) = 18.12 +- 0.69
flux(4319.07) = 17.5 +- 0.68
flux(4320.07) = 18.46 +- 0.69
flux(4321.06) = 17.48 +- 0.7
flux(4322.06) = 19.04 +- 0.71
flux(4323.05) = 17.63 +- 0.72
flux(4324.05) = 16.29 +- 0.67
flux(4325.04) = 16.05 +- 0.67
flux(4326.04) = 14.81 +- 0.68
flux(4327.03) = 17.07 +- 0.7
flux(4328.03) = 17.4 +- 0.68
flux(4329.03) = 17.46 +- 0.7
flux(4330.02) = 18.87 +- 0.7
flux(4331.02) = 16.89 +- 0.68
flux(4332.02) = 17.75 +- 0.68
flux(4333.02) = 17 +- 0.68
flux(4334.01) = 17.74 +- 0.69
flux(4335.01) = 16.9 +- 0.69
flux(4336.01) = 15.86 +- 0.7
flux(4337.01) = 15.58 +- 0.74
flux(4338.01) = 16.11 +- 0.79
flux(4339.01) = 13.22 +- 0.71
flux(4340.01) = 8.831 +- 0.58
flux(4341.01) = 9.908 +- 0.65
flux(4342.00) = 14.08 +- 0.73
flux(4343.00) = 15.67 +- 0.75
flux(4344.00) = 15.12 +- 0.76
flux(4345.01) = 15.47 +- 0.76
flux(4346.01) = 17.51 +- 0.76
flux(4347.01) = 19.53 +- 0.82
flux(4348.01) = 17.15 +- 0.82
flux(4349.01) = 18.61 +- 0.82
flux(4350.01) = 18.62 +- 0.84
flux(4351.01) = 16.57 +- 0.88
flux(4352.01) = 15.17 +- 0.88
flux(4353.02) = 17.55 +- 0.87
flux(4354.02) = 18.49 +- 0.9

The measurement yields 16.57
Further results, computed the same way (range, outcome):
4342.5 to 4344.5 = 15.12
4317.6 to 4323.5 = 17.48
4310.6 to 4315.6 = 16.68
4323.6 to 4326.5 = 14.81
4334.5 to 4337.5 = 15.58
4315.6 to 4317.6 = 18.49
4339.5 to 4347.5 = 8.831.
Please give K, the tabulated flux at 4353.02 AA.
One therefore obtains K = 17.55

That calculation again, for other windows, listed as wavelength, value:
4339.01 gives 13.22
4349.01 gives 18.61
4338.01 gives 16.11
